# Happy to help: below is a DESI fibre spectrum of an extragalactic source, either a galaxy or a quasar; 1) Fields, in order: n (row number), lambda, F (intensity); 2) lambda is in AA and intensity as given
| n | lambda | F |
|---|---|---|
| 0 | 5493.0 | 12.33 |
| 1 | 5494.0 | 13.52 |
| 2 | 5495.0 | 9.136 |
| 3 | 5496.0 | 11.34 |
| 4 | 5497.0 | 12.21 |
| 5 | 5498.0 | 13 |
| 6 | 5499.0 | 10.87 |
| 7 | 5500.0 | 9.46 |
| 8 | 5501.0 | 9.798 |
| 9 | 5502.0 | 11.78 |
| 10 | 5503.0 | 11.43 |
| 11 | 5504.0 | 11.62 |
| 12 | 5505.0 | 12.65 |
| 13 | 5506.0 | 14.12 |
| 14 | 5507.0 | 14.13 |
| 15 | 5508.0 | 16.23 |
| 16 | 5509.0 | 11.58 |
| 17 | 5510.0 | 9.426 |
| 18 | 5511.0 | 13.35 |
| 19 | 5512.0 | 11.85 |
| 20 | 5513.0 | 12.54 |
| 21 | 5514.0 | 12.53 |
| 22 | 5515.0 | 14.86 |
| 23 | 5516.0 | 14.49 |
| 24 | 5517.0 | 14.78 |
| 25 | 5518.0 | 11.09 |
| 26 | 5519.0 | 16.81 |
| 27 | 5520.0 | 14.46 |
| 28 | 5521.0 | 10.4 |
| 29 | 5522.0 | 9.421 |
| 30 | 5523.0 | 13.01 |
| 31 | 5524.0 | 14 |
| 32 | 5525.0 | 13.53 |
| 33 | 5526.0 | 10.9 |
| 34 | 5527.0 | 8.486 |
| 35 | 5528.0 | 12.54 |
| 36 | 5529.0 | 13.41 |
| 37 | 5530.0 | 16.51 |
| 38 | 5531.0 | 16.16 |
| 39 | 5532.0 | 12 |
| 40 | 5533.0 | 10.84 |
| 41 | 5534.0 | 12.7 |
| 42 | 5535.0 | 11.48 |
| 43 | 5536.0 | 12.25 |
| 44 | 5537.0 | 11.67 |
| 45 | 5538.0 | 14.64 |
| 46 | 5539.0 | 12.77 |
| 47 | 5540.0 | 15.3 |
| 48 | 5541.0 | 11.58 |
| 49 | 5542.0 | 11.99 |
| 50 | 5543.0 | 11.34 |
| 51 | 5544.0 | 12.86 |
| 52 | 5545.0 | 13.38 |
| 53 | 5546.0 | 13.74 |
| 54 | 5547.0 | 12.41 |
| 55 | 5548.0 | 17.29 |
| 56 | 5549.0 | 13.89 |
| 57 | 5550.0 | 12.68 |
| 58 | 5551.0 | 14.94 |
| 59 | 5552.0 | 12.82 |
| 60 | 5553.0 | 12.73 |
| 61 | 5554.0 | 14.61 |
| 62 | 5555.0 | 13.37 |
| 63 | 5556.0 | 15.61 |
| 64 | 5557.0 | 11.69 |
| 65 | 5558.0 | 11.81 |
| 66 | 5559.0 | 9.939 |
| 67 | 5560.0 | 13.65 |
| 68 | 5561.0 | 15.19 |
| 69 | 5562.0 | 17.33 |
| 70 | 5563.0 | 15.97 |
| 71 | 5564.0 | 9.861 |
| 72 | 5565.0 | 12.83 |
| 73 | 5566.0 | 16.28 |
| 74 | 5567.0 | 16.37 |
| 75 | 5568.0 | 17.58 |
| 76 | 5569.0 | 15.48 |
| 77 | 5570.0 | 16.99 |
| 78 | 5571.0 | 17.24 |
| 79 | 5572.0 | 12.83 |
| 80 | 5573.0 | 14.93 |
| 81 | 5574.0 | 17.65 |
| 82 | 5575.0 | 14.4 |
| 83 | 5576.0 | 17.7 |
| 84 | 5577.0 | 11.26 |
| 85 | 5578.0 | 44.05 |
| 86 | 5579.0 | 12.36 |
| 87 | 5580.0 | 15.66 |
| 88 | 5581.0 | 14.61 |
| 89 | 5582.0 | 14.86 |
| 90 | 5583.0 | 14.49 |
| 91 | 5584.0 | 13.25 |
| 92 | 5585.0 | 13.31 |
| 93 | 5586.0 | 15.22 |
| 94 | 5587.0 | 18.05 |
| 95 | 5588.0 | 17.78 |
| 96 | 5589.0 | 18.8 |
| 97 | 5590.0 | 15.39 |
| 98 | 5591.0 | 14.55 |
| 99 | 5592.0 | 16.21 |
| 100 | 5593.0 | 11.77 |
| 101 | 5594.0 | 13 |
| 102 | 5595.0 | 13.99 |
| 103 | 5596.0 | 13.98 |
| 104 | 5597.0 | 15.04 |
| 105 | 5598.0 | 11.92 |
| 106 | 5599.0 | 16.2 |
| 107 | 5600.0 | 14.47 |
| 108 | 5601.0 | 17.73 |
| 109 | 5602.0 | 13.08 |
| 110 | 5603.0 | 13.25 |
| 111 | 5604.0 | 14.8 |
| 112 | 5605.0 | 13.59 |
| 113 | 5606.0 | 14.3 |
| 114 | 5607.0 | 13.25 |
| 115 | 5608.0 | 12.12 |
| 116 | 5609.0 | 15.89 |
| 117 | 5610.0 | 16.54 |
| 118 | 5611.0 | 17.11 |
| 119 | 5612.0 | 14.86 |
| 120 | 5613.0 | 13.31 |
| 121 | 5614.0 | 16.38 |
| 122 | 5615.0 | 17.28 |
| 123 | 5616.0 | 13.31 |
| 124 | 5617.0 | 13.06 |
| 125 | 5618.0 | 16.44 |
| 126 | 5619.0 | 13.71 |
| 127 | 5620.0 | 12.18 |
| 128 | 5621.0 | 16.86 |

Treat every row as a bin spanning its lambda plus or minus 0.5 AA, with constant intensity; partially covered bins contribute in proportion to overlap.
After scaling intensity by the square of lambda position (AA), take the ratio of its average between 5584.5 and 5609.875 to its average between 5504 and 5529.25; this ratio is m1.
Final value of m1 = 1.2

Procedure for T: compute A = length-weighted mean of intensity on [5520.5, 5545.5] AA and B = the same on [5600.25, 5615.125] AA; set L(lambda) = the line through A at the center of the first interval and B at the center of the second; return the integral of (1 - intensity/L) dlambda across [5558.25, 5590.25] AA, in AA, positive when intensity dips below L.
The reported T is -5.0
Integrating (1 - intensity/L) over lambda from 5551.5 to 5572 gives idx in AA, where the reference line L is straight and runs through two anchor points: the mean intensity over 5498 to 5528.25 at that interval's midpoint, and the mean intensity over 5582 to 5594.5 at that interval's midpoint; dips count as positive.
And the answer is -0.2 AA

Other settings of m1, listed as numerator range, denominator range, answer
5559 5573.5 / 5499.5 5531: 1.21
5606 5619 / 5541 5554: 1.14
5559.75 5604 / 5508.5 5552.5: 1.23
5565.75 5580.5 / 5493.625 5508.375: 1.48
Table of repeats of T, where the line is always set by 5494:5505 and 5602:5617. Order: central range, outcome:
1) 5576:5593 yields -3.6 AA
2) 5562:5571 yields -1.4 AA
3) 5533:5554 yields -0.8 AA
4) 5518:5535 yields -0.9 AA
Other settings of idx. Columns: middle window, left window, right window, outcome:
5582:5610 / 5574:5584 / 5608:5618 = 2.8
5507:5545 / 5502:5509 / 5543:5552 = 1.6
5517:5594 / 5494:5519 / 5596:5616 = -4.1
